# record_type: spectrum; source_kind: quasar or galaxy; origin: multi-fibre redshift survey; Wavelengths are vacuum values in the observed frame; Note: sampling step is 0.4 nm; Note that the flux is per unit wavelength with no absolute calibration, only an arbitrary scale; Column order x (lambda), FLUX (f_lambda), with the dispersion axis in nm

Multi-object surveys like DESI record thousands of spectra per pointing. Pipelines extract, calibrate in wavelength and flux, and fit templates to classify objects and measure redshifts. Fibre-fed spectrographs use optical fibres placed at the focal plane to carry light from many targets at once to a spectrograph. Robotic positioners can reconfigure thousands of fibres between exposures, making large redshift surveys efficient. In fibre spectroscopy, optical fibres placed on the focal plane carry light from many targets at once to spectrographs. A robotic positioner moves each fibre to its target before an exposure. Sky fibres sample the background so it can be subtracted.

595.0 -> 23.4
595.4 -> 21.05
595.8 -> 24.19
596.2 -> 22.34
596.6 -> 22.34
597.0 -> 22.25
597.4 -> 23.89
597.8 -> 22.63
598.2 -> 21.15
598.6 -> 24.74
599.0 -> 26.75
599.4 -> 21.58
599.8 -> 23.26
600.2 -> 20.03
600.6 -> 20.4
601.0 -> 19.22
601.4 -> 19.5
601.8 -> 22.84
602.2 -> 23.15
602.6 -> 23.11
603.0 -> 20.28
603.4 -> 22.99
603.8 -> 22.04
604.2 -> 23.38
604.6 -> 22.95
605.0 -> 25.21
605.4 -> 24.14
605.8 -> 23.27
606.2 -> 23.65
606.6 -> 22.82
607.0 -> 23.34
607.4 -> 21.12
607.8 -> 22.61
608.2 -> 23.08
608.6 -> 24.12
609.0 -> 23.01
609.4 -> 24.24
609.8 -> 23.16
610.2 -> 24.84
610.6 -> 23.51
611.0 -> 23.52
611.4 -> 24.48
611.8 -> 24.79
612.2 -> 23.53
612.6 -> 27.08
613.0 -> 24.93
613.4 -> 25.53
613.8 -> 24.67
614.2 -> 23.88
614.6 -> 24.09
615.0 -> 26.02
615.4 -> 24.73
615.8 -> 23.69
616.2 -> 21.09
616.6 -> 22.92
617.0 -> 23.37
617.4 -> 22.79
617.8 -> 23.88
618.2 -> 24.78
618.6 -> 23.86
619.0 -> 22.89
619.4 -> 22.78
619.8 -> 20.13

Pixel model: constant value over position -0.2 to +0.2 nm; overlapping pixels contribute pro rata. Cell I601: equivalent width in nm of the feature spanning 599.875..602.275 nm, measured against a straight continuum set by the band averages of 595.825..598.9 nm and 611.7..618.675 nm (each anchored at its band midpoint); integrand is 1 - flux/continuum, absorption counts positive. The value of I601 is 0.24 nm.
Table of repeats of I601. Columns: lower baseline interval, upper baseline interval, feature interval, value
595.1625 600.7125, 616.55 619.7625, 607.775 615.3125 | -0.407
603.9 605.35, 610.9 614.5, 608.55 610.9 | 0.057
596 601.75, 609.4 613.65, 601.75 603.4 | 0.034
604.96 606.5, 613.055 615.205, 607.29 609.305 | 0.103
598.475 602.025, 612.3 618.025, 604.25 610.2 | -0.098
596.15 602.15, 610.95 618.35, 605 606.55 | -0.049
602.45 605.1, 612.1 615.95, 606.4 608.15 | 0.071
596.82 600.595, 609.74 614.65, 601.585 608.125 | 0.180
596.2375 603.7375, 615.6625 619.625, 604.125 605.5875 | -0.096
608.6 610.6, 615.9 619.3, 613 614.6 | -0.079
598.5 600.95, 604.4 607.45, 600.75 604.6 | 0.179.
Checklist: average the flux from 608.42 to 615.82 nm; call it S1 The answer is 24.4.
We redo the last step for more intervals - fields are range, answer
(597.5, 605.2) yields 22.4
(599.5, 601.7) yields 20.6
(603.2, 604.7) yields 22.8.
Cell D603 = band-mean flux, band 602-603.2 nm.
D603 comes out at 22.2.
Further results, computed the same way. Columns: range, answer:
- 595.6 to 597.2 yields 22.8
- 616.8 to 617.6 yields 23.1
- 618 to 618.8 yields 24.3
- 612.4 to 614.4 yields 25.2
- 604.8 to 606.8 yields 23.8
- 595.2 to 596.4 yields 22.5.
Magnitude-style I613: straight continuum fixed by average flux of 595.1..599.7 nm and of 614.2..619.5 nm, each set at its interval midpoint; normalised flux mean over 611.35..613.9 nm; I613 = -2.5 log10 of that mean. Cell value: -0.07 mag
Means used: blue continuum 23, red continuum 23.6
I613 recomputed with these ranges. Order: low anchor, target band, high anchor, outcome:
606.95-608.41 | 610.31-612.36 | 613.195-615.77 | -0.015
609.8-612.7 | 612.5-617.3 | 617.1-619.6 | -0.015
